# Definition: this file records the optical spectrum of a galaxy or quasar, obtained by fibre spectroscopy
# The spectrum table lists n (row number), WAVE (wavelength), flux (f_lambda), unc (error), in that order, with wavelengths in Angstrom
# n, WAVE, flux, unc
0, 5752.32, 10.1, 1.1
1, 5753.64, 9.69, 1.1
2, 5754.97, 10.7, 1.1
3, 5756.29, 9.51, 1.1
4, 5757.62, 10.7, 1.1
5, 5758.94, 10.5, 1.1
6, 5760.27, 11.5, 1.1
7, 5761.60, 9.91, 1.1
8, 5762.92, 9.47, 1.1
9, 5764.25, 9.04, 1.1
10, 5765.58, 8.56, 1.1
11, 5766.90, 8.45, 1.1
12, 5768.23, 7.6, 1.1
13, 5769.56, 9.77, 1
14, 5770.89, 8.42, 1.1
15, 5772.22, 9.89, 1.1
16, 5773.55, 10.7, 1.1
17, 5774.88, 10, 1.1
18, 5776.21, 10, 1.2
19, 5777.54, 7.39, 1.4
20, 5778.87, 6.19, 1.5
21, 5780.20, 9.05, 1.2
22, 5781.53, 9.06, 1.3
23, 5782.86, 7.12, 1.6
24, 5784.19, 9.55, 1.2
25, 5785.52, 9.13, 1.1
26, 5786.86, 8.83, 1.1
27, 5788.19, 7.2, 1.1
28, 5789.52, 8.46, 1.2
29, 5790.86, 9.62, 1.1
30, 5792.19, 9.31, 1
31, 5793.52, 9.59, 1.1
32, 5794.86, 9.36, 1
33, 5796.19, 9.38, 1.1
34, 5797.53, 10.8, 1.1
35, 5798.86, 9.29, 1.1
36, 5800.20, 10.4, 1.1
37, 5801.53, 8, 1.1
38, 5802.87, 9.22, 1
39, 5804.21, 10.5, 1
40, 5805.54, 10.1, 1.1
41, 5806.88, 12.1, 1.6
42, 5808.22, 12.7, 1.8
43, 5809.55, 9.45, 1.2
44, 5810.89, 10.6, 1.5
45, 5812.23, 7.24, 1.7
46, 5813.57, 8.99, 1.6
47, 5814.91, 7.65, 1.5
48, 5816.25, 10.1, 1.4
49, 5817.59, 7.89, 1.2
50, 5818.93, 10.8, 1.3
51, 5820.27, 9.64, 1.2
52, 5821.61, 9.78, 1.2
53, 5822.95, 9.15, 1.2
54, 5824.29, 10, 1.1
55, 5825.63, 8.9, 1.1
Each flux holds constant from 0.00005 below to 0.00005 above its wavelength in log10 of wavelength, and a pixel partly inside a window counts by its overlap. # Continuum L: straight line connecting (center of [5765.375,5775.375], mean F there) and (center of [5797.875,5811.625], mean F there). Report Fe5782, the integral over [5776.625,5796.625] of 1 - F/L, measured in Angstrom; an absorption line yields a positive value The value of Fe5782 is 2.2 Angstrom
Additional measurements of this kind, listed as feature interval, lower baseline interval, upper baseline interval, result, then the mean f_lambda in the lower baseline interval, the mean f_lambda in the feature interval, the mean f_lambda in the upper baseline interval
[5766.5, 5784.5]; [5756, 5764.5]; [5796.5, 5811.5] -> 2.5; 10.2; 8.79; 10.3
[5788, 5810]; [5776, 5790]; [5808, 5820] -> -2.3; 8.31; 9.79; 9.37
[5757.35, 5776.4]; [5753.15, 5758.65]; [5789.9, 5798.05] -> 0.8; 10.2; 9.6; 9.61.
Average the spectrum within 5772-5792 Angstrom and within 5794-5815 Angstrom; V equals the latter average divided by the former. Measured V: 1.11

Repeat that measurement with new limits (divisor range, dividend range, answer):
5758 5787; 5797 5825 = 1.07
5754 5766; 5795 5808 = 1.00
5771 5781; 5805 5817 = 1.10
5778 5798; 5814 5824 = 1.06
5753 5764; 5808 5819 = 0.91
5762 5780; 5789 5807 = 1.08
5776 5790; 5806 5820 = 1.17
